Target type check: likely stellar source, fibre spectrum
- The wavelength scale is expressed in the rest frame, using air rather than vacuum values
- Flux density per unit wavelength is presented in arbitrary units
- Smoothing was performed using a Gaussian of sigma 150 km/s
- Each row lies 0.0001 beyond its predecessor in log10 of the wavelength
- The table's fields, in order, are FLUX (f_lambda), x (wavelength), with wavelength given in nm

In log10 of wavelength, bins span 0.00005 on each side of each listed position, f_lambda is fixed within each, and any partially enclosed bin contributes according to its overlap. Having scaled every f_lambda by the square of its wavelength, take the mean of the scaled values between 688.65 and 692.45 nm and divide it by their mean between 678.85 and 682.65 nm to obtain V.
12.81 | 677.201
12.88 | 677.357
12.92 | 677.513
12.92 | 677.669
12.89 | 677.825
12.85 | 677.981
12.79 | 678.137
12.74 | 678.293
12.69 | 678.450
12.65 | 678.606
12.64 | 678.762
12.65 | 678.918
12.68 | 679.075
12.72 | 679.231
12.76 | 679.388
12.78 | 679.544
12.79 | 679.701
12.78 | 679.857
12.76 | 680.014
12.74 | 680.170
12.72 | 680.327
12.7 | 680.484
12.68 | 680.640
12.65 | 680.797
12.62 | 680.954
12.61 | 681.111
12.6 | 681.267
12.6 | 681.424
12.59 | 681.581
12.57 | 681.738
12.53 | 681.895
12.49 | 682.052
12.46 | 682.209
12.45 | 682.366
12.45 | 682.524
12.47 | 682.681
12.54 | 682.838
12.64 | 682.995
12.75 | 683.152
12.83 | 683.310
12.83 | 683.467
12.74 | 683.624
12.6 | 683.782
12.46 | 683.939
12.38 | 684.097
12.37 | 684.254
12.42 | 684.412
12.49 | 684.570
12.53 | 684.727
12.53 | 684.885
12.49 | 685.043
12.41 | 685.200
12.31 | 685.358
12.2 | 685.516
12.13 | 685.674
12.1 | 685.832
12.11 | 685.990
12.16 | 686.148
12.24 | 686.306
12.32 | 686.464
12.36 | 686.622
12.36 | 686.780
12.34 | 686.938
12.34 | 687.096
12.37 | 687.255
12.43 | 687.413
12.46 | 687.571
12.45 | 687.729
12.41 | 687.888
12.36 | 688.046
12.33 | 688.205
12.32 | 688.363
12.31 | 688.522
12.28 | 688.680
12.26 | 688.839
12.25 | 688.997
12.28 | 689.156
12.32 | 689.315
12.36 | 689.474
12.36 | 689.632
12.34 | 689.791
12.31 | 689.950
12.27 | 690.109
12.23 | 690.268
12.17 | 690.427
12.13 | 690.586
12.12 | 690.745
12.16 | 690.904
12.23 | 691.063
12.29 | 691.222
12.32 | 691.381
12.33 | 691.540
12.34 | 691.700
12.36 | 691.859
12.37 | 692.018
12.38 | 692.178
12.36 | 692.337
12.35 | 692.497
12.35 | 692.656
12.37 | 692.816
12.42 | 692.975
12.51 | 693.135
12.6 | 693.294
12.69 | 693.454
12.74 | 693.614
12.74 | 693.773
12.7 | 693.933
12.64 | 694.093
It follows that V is 1.00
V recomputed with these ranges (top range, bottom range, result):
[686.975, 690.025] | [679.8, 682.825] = 1.00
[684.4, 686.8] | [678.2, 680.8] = 0.99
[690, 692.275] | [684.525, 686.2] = 1.01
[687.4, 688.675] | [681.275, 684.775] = 1.00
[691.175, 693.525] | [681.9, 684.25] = 1.01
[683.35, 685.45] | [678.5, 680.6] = 1.00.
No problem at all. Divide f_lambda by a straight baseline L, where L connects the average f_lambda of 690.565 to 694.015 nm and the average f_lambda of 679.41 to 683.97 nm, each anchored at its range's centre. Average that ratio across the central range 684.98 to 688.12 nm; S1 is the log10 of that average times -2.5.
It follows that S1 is 0.02 mag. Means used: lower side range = 12.6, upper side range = 12.4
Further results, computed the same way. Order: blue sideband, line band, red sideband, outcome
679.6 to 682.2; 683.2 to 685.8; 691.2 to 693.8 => 0.01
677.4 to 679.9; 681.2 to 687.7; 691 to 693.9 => 0.02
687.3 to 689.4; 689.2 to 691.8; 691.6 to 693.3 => 0.01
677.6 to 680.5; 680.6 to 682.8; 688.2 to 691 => 0.01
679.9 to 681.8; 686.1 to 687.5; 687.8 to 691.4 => 0.01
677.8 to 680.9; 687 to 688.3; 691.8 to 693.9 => 0.02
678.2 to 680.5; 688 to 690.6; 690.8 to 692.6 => 0.01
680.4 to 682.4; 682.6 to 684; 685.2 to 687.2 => -0.02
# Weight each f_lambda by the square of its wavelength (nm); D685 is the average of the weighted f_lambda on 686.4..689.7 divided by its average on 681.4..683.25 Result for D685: 1.00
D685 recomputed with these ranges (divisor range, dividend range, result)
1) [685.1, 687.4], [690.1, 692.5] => 1.01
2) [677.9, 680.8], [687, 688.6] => 1.00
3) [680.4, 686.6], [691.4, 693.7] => 1.02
